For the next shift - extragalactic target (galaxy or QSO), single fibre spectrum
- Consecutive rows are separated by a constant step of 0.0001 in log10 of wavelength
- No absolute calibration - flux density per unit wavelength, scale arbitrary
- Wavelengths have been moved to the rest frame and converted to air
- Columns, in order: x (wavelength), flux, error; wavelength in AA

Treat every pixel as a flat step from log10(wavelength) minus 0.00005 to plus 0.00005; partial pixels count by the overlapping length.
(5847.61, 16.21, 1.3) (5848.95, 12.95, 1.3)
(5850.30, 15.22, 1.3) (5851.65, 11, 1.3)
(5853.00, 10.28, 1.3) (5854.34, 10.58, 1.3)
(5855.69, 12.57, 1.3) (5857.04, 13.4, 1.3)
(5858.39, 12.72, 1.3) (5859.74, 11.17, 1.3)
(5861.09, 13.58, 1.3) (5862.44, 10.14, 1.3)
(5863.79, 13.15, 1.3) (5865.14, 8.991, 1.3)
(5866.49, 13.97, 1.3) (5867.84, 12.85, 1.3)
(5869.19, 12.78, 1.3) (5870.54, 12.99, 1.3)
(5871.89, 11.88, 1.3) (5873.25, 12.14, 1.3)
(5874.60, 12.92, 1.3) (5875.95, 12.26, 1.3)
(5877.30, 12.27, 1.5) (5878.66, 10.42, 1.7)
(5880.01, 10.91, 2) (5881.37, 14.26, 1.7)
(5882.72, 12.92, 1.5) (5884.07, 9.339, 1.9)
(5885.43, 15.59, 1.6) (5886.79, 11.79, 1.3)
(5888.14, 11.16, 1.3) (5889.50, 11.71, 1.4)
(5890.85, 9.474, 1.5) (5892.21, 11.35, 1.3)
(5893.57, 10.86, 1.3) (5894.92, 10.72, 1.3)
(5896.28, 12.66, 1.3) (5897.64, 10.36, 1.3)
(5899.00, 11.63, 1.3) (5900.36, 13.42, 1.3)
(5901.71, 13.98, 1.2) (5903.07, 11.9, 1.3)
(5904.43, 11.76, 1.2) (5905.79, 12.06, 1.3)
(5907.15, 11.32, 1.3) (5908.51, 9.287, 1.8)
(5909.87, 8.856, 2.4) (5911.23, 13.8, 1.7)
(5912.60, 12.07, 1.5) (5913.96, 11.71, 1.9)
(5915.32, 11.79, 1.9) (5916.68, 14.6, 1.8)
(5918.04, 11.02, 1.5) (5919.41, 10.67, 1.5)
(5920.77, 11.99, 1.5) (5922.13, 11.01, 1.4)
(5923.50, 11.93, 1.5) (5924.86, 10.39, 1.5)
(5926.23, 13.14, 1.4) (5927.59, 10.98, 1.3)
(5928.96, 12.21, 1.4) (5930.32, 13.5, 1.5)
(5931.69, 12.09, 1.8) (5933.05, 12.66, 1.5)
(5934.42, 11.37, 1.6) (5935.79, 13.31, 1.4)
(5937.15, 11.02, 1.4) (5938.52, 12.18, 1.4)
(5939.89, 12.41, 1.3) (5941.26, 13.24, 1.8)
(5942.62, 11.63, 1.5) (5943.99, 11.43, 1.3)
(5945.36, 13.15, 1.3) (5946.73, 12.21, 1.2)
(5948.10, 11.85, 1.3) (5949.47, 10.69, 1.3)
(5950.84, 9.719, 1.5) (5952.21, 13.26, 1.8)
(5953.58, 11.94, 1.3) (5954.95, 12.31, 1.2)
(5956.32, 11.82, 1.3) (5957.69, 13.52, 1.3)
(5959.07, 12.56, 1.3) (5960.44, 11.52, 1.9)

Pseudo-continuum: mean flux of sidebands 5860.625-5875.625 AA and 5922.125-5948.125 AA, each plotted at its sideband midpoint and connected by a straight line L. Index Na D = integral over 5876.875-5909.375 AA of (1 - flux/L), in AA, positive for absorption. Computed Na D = 1.4 AA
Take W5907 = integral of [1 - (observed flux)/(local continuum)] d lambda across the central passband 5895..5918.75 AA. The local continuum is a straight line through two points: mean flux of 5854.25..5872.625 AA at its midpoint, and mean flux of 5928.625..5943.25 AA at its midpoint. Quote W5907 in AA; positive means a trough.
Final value 0.8 AA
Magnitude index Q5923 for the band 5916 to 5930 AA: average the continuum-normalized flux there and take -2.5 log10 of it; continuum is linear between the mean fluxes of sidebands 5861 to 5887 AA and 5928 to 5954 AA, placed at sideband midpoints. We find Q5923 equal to 0.03 mag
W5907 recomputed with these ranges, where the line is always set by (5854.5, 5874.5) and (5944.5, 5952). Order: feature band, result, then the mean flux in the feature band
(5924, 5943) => -0.7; 12.2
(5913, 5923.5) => 0.0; 11.8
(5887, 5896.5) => 0.8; 11.1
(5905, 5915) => 0.5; 11.3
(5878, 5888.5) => 0.0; 12.1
